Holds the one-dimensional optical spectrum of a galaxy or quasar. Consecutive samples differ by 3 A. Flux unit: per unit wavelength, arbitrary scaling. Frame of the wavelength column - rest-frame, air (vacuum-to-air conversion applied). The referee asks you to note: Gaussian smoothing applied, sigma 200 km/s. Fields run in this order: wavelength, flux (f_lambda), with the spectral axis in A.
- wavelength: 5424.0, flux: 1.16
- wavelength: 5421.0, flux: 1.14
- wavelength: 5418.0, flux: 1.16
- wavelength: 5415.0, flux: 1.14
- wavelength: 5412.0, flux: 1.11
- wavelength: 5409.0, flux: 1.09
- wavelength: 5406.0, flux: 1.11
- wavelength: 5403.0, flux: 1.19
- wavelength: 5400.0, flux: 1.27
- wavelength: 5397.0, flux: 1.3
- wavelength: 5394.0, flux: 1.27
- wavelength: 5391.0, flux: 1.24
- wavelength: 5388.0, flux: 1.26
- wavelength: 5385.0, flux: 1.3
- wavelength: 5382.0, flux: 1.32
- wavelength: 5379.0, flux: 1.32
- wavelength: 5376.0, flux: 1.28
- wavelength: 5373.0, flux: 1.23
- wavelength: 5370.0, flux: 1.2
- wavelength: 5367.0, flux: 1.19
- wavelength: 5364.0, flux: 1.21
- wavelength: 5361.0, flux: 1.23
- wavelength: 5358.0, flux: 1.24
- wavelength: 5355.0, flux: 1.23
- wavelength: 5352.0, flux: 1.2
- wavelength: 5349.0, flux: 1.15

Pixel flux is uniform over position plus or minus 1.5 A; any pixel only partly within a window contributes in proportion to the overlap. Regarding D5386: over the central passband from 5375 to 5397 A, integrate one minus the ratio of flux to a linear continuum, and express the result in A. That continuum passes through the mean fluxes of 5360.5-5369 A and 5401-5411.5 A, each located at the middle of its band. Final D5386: -2.2 A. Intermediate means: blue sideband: 1.21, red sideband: 1.13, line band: 1.29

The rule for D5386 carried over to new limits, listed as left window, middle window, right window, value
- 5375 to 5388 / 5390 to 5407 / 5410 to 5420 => -0.2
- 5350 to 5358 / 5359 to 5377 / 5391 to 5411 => -0.1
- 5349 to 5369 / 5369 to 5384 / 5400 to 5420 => -1.1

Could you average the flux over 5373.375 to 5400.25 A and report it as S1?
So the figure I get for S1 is 1.28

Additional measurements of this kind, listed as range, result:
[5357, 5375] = 1.22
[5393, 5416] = 1.18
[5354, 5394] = 1.25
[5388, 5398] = 1.27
